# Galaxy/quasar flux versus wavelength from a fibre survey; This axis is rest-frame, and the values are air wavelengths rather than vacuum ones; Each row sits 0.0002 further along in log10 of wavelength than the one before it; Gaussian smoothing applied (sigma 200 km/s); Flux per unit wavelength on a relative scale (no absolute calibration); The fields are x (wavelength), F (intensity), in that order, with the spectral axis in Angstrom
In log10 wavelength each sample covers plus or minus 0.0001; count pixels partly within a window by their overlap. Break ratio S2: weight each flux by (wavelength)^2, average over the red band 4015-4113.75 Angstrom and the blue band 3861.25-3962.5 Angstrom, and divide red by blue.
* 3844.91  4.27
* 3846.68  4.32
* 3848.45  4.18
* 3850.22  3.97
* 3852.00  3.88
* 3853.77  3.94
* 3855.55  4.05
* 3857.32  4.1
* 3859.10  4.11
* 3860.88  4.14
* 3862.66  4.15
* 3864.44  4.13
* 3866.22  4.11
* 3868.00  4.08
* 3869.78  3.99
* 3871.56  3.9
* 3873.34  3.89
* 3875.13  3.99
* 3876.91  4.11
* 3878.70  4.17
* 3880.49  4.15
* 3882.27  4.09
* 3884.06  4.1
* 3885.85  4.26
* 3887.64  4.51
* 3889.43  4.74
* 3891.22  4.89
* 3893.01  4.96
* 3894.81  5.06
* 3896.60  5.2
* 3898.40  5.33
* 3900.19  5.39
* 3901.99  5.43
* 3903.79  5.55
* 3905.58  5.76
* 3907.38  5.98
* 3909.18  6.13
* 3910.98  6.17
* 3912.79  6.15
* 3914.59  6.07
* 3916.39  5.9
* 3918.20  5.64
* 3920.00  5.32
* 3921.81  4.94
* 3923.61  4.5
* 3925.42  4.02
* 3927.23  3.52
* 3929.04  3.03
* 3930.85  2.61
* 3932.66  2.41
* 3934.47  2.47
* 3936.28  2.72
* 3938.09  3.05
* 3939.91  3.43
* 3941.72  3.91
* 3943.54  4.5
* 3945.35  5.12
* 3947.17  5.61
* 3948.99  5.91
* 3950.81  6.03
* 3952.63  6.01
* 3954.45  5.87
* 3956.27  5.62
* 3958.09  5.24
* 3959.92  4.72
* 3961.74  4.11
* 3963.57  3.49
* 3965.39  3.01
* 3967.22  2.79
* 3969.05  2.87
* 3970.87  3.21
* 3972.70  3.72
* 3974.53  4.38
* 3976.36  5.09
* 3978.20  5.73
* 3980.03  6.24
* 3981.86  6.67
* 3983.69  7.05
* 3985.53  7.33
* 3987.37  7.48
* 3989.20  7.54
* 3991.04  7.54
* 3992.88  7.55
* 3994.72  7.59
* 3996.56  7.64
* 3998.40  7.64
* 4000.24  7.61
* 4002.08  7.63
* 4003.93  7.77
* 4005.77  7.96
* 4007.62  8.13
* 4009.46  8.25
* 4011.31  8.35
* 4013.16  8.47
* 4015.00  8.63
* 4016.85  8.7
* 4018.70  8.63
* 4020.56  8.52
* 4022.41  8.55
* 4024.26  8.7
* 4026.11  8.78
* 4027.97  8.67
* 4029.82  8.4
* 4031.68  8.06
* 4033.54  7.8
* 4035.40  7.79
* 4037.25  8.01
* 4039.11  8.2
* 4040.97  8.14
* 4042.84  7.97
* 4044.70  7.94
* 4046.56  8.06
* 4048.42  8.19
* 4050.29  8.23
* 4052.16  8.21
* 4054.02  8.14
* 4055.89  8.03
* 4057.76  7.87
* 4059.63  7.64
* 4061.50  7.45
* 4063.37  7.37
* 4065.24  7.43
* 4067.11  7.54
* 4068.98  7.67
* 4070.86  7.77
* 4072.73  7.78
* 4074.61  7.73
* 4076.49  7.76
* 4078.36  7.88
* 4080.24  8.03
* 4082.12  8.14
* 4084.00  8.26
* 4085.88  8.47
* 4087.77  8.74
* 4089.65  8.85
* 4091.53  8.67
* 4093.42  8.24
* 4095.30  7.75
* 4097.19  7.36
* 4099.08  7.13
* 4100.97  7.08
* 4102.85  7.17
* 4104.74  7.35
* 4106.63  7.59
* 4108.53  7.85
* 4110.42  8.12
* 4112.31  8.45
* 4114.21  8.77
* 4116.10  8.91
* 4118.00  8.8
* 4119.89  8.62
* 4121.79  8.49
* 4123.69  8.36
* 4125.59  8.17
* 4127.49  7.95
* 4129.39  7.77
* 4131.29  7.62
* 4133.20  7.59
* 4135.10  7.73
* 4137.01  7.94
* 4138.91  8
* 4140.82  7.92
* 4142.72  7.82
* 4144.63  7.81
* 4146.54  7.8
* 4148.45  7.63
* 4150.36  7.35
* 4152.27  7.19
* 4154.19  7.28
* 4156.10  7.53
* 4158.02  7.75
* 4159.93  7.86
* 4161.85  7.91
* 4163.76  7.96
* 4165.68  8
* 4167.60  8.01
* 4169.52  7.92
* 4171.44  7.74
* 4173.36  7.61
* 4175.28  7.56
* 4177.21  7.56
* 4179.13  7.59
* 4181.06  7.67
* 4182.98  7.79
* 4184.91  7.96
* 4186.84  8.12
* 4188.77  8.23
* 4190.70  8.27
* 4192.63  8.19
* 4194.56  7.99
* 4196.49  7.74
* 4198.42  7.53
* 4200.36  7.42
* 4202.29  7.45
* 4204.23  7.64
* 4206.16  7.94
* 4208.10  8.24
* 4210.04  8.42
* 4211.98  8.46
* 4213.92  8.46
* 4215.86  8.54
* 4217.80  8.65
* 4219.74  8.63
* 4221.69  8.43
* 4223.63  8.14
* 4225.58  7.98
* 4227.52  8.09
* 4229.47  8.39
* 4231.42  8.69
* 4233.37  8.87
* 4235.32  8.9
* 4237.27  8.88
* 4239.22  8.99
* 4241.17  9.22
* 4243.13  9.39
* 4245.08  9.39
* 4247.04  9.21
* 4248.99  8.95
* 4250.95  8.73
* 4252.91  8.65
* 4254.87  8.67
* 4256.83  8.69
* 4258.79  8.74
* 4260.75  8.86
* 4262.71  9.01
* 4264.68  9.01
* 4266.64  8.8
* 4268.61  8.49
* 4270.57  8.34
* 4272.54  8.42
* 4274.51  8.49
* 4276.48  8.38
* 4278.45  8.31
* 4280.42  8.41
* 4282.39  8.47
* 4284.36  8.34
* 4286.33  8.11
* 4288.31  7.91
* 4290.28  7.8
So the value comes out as 1.86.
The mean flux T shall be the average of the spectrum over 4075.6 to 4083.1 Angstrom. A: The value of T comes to 7.96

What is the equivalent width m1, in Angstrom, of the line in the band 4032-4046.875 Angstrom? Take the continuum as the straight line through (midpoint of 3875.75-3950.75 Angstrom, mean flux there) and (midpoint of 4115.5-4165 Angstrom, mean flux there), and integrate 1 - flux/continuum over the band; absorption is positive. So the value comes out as -3.5 Angstrom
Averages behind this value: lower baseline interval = 4.67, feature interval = 7.99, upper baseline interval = 7.91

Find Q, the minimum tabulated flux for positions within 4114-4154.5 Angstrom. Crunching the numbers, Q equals 7.19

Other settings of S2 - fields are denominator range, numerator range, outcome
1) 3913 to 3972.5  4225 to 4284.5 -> 2.35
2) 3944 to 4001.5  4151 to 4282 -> 1.64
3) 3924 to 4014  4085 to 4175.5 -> 1.56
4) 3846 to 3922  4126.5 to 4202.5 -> 1.89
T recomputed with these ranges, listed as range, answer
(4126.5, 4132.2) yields 7.79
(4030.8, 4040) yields 7.97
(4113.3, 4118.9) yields 8.83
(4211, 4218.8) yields 8.53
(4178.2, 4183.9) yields 7.68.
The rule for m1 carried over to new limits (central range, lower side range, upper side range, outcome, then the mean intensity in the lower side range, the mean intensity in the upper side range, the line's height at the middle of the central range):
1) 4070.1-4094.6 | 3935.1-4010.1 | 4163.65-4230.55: -4.9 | 5.69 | 8.01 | 6.82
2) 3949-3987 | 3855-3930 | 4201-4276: 3.7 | 4.71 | 8.6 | 5.56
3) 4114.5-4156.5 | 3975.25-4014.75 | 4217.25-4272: 1.1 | 7.4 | 8.74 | 8.16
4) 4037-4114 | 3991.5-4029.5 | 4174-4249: 2.8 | 8.19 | 8.29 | 8.22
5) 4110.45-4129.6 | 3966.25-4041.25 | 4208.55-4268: -1.1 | 7.26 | 8.72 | 7.99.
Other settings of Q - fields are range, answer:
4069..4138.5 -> 7.08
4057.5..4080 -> 7.37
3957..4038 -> 2.79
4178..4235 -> 7.42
